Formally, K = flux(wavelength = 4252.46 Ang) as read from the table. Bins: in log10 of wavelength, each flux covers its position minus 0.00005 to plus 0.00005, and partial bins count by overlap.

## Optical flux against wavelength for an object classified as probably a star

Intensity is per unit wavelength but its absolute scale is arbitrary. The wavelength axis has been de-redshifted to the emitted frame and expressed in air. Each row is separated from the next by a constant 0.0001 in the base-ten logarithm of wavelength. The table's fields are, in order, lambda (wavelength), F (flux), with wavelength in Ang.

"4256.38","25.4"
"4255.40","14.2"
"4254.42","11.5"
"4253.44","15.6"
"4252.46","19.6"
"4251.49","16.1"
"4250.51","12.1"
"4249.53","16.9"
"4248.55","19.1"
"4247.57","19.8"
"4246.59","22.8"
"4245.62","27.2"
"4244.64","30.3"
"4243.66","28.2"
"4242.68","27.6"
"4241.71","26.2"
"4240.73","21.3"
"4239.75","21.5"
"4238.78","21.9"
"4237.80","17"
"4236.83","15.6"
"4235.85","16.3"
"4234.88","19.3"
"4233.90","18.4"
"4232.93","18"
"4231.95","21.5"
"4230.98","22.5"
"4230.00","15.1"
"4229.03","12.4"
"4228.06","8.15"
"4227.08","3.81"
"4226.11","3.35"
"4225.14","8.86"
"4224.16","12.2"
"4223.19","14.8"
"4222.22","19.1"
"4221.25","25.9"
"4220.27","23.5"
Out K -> 19.6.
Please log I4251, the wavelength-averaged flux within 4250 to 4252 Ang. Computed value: 14.3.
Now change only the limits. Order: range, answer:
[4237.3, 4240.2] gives 20.1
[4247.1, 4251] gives 16.9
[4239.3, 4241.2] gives 21.4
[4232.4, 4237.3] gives 17.5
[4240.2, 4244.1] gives 25.7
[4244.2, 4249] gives 23.8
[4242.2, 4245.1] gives 28.6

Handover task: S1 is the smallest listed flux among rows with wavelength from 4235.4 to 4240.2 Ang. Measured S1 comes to 15.6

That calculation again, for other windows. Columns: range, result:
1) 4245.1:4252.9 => 12.1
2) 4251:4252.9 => 16.1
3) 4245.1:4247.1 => 22.8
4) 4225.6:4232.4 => 3.35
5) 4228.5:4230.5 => 12.4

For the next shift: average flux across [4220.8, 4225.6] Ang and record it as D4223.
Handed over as 16.1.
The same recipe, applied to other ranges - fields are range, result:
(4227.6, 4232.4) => 16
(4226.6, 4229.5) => 8.1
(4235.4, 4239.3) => 17.8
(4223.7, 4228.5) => 7.23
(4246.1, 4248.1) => 21.3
